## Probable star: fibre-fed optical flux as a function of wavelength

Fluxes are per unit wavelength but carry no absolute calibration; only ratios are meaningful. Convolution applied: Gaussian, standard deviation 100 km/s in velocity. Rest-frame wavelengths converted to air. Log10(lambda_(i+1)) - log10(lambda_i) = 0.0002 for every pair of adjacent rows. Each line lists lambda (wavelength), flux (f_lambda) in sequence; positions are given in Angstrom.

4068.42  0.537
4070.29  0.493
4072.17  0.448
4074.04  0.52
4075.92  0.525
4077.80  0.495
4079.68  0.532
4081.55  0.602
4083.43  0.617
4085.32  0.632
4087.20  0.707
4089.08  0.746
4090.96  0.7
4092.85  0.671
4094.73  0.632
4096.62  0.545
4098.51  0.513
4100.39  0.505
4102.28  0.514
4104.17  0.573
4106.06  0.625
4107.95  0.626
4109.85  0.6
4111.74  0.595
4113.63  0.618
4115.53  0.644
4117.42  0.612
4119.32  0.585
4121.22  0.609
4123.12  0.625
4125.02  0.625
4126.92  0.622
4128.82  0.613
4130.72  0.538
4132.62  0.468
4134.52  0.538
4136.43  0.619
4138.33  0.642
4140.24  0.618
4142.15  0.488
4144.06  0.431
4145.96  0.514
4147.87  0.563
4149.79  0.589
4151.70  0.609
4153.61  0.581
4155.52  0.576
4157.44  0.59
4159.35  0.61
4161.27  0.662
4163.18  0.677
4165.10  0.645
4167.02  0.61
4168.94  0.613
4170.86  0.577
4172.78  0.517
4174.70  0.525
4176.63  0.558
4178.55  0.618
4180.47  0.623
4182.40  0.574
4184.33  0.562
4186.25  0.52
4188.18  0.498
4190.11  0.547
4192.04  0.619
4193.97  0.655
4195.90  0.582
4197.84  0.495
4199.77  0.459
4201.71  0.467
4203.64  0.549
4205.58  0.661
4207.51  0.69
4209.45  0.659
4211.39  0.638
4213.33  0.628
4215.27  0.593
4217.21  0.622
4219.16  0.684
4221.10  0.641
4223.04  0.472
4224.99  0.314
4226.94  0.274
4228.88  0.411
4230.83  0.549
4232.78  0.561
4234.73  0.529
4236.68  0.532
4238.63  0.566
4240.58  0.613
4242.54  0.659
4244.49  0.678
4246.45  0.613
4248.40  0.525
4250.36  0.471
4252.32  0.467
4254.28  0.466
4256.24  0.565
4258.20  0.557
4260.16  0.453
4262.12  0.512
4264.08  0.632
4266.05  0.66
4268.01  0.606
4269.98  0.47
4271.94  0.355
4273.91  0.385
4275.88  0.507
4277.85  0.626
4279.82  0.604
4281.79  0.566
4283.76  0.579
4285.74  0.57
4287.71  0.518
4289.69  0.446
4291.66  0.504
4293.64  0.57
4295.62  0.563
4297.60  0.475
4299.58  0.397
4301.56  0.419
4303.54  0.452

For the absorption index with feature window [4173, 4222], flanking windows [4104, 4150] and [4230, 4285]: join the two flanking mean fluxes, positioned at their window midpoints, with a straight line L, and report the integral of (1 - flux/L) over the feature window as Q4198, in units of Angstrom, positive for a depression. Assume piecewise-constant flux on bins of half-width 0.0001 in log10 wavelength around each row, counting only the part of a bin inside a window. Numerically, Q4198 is -2.0 Angstrom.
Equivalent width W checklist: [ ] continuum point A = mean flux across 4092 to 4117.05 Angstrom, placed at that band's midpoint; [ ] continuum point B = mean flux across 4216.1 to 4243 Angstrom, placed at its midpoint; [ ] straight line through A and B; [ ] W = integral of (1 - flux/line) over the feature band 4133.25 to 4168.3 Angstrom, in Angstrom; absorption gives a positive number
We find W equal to -1.2 Angstrom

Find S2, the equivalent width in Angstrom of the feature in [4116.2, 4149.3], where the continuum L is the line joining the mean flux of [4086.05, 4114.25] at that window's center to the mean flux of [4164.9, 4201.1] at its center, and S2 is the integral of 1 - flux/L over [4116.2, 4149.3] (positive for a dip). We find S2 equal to 1.2 Angstrom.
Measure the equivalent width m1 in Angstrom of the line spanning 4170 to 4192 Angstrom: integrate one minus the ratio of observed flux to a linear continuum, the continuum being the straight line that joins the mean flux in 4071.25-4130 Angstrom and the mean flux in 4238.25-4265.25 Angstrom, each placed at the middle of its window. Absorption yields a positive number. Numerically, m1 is 0.60 Angstrom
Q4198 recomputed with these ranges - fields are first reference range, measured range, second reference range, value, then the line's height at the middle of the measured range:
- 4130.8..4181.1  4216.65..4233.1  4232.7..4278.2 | 1.6 Angstrom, 0.552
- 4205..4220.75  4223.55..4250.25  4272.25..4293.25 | 3.6 Angstrom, 0.605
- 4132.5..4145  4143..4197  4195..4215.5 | -1.4 Angstrom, 0.565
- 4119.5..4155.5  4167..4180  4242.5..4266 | -0.2 Angstrom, 0.565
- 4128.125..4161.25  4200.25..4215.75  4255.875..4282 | -1.6 Angstrom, 0.55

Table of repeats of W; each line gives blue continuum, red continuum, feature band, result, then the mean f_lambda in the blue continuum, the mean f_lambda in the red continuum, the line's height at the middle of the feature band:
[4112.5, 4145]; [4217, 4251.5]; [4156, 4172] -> -1.5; 0.582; 0.537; 0.567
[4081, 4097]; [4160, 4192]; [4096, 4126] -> 2.2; 0.655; 0.584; 0.637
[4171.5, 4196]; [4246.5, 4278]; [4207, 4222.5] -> -2.5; 0.569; 0.516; 0.548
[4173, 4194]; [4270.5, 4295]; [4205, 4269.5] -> -2.2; 0.567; 0.519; 0.541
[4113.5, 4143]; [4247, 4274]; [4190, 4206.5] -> -0.3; 0.591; 0.515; 0.551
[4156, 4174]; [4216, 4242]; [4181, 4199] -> 0.4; 0.609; 0.523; 0.576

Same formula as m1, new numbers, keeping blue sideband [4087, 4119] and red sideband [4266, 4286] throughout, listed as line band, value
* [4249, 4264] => 0.93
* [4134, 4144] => 0.42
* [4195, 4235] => 0.95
